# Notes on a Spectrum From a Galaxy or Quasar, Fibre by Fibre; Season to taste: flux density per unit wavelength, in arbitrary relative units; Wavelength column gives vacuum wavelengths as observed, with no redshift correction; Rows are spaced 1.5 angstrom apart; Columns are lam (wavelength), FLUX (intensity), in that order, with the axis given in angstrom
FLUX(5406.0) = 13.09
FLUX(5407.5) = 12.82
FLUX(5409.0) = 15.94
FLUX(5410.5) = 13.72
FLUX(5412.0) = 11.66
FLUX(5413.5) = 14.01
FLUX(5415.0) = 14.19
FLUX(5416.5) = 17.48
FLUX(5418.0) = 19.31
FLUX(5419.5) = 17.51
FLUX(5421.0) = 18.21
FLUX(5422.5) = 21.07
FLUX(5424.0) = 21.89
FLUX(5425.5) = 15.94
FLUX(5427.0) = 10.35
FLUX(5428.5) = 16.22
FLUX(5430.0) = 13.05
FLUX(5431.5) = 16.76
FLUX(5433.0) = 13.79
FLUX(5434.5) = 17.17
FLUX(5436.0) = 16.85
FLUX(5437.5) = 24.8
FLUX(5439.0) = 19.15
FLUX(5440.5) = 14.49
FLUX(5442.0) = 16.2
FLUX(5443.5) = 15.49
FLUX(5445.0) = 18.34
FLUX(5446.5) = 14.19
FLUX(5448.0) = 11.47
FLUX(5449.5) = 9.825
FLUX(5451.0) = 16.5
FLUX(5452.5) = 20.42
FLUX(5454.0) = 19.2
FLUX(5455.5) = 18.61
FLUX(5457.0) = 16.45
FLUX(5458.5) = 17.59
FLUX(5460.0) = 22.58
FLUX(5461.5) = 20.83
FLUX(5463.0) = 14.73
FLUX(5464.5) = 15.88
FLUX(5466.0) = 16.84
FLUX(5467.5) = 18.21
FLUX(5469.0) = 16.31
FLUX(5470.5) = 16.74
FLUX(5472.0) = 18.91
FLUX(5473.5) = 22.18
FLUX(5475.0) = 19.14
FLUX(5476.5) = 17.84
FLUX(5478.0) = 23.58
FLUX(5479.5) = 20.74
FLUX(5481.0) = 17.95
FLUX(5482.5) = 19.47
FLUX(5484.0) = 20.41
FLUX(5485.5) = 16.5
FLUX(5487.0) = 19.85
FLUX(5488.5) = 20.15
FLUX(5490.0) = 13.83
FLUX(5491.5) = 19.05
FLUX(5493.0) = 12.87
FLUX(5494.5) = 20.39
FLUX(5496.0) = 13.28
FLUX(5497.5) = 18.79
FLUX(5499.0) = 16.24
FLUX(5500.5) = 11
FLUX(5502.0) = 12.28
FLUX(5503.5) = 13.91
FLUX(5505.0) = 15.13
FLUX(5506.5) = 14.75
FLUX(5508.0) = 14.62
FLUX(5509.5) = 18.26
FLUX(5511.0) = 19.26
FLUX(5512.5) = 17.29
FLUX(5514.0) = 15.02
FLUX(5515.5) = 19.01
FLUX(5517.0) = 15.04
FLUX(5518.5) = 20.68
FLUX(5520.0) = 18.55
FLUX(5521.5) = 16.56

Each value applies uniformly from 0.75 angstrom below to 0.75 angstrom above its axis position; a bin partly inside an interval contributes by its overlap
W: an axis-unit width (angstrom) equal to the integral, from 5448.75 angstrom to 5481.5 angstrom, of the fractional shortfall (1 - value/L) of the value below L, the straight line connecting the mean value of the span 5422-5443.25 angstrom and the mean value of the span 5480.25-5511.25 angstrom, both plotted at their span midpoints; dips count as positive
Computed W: -3.0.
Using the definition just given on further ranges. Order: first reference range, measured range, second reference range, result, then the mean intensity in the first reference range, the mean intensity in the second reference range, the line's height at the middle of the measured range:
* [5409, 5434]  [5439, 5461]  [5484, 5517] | -0.78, 16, 16.3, 16.1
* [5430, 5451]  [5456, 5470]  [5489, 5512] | -1.66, 15.9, 15.6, 15.8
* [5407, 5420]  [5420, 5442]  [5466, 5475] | -1.28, 15.2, 18.4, 16.2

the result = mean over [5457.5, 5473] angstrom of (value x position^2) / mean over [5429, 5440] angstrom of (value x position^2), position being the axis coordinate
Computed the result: 1.0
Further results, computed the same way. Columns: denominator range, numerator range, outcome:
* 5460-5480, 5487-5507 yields 0.85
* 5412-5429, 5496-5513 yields 0.95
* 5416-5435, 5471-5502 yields 1.09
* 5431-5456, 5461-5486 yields 1.13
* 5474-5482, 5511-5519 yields 0.89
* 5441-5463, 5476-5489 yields 1.18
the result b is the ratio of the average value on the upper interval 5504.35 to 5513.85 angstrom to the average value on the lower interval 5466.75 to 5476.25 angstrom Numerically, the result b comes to 0.9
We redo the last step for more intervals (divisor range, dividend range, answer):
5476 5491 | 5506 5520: 0.90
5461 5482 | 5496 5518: 0.85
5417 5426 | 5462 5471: 0.87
